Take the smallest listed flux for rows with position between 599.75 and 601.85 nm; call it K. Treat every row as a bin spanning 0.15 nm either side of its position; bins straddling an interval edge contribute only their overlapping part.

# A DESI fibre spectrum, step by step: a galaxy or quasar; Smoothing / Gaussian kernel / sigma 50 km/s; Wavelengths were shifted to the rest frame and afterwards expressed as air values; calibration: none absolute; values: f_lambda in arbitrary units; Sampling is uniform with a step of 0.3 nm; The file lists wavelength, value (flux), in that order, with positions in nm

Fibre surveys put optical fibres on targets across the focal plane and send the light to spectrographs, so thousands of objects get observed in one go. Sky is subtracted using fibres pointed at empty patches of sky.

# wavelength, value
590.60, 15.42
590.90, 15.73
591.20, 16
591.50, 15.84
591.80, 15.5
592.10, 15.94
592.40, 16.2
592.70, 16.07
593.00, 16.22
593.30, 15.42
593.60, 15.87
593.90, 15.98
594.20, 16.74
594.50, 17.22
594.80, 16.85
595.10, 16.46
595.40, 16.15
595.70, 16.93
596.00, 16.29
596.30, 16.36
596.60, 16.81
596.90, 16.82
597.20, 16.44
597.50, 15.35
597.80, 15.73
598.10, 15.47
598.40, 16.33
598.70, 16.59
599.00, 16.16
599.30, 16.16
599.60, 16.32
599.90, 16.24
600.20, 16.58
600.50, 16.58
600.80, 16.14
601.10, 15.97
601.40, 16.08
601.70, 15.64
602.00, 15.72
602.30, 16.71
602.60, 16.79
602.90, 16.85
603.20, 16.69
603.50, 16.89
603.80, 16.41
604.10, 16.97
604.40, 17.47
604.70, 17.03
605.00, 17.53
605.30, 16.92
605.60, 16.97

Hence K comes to 15.64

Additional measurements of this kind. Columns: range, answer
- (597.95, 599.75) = 15.47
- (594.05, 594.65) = 16.74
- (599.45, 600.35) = 16.24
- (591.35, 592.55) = 15.5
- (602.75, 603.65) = 16.69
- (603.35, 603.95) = 16.41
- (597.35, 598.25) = 15.35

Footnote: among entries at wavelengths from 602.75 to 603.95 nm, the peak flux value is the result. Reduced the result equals 16.89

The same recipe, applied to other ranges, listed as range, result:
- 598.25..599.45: 16.59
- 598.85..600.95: 16.58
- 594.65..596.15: 16.93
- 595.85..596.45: 16.36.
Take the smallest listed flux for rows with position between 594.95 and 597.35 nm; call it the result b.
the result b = 16.15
